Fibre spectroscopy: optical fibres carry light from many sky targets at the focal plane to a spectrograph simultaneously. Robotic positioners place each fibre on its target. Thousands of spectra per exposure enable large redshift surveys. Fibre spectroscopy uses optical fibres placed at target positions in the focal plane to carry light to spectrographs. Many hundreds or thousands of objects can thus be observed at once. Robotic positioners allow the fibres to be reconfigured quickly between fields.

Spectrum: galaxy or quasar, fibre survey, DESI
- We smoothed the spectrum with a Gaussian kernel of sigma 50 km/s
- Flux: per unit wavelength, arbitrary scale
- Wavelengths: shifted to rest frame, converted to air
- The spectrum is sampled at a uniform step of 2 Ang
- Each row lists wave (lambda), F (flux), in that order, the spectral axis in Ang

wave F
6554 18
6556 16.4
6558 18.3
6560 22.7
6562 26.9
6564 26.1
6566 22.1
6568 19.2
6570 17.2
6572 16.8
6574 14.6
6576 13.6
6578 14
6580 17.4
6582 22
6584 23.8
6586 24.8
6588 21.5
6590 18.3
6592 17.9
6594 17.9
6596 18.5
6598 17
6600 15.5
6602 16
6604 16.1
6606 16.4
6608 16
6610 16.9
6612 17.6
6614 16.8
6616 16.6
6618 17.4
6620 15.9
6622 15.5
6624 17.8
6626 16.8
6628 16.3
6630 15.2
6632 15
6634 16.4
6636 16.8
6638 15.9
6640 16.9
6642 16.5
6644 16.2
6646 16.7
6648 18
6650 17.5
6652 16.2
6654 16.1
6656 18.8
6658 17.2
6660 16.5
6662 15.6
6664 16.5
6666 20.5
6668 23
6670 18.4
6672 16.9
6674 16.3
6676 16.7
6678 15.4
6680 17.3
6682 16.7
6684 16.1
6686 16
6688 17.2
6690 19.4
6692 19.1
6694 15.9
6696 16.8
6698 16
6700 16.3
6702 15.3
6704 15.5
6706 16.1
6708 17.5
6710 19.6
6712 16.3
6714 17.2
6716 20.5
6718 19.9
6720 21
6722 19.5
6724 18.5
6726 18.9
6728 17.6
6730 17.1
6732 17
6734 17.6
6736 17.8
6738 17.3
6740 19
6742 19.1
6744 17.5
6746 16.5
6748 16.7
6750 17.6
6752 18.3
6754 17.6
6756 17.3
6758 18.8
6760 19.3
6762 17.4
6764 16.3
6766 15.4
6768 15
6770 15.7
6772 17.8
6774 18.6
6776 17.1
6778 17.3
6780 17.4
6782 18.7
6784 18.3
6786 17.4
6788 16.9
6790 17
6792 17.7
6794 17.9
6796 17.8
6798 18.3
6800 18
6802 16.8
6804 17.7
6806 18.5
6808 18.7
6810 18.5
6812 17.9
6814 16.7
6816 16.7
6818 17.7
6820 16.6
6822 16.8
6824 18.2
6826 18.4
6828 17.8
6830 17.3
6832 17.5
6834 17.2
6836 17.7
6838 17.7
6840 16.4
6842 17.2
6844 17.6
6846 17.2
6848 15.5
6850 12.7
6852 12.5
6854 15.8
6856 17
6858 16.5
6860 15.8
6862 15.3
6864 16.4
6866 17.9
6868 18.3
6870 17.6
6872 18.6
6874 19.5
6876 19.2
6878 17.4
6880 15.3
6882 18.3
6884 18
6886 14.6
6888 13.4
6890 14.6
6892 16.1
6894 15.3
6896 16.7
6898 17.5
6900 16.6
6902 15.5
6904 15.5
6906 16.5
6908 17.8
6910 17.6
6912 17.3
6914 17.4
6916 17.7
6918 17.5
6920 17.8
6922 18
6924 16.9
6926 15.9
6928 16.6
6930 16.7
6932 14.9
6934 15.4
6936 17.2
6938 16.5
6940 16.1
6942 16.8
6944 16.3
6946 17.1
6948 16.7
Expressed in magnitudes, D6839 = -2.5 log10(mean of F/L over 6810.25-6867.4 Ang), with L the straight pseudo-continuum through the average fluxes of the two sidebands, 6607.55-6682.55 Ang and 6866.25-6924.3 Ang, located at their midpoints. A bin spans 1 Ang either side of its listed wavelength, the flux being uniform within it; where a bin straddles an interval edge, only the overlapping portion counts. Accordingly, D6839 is 0.01 mag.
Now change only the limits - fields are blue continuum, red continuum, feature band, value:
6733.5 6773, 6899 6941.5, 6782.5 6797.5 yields -0.02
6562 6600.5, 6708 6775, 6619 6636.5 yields 0.16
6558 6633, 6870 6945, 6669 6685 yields 0.06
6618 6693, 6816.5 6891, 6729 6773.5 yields -0.03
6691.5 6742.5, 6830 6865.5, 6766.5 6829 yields -0.04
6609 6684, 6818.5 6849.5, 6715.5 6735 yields -0.10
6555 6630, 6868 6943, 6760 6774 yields 0.05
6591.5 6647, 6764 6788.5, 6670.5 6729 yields -0.04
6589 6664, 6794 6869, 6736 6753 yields -0.05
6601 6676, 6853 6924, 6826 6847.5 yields -0.03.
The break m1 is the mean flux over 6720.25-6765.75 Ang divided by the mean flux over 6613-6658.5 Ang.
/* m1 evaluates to 1.1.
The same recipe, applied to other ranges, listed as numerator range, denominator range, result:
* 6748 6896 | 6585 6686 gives 1.00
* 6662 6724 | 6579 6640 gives 1.01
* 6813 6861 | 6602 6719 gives 0.98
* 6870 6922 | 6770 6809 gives 0.95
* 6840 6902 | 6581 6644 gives 0.94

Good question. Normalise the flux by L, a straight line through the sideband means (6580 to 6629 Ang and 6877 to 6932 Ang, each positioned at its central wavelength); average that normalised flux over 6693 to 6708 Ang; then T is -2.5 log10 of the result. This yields 0.09 mag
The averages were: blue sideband 17.9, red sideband 16.6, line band 16.1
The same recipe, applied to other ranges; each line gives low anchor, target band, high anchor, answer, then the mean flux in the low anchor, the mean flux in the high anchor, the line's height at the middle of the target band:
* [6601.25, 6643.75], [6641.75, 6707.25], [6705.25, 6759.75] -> 0.01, 16.4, 18.1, 17.2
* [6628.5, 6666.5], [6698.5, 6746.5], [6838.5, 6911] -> -0.08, 16.7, 16.5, 16.6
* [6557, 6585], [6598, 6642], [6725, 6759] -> 0.17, 19.6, 17.7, 19.1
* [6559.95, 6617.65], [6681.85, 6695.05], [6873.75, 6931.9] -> 0.05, 18.5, 16.7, 18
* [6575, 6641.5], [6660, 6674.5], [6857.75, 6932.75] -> -0.06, 17.3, 16.8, 17.2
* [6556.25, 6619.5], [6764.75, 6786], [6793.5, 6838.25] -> 0.04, 18.5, 17.7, 17.8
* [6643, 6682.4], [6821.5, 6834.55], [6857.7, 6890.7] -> -0.04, 17.3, 16.9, 17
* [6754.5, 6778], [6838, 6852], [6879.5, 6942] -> 0.06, 17.2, 16.5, 16.8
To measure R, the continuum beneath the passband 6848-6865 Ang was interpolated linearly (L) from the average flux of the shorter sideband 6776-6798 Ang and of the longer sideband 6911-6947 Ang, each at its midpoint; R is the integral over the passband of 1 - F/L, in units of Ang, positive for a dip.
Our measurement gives 1.9 Ang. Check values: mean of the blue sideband 17.6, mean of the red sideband 16.8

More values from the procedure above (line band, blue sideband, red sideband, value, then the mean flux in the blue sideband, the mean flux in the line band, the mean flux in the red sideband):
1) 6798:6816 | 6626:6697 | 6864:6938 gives -0.95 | 17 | 17.8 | 16.9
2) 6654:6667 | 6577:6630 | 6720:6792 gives 0.18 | 17.7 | 17.4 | 17.6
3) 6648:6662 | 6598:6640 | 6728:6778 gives -0.30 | 16.4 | 17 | 17.4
